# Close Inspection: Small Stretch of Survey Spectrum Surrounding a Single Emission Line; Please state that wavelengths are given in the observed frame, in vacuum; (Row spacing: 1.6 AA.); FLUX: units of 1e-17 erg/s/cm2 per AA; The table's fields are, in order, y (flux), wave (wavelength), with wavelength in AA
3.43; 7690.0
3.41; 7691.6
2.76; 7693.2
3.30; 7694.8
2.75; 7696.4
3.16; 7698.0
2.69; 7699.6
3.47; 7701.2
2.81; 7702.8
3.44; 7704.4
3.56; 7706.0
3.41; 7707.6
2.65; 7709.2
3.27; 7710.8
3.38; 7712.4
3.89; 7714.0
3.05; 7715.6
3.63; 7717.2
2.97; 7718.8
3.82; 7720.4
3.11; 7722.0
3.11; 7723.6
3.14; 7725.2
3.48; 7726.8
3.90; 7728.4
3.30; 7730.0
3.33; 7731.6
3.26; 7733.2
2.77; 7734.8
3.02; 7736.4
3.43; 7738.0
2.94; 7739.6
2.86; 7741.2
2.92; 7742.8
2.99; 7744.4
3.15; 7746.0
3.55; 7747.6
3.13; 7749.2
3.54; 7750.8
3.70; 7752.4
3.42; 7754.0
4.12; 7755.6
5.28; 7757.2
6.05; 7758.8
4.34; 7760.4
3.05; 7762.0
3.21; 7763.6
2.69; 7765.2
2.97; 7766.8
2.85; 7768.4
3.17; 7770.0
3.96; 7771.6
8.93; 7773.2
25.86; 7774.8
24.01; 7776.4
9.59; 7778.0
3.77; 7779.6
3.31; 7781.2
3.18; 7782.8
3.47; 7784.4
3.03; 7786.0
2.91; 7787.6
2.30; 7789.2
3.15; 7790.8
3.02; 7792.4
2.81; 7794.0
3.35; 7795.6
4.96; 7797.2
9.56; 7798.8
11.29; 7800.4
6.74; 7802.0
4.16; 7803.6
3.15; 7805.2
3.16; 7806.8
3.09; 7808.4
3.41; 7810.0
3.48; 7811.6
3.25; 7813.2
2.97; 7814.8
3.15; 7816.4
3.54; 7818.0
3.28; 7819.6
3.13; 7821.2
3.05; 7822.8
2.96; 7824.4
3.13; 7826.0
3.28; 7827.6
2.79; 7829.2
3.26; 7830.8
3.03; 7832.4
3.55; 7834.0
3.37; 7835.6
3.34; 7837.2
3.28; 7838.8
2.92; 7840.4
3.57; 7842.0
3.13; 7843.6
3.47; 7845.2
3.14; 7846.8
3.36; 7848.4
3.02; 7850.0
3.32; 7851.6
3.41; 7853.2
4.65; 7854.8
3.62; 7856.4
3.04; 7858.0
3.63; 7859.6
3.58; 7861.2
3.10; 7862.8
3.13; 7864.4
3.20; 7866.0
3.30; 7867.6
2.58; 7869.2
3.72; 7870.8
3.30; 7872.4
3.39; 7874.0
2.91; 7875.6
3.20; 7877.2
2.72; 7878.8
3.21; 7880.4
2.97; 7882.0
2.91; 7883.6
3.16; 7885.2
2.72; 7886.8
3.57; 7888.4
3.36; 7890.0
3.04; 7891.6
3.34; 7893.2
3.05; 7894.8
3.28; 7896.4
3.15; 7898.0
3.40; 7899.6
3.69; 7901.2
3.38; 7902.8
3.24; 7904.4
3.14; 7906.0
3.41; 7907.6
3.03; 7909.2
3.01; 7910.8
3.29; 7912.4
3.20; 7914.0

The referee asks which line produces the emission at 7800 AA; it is [N II] 6583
